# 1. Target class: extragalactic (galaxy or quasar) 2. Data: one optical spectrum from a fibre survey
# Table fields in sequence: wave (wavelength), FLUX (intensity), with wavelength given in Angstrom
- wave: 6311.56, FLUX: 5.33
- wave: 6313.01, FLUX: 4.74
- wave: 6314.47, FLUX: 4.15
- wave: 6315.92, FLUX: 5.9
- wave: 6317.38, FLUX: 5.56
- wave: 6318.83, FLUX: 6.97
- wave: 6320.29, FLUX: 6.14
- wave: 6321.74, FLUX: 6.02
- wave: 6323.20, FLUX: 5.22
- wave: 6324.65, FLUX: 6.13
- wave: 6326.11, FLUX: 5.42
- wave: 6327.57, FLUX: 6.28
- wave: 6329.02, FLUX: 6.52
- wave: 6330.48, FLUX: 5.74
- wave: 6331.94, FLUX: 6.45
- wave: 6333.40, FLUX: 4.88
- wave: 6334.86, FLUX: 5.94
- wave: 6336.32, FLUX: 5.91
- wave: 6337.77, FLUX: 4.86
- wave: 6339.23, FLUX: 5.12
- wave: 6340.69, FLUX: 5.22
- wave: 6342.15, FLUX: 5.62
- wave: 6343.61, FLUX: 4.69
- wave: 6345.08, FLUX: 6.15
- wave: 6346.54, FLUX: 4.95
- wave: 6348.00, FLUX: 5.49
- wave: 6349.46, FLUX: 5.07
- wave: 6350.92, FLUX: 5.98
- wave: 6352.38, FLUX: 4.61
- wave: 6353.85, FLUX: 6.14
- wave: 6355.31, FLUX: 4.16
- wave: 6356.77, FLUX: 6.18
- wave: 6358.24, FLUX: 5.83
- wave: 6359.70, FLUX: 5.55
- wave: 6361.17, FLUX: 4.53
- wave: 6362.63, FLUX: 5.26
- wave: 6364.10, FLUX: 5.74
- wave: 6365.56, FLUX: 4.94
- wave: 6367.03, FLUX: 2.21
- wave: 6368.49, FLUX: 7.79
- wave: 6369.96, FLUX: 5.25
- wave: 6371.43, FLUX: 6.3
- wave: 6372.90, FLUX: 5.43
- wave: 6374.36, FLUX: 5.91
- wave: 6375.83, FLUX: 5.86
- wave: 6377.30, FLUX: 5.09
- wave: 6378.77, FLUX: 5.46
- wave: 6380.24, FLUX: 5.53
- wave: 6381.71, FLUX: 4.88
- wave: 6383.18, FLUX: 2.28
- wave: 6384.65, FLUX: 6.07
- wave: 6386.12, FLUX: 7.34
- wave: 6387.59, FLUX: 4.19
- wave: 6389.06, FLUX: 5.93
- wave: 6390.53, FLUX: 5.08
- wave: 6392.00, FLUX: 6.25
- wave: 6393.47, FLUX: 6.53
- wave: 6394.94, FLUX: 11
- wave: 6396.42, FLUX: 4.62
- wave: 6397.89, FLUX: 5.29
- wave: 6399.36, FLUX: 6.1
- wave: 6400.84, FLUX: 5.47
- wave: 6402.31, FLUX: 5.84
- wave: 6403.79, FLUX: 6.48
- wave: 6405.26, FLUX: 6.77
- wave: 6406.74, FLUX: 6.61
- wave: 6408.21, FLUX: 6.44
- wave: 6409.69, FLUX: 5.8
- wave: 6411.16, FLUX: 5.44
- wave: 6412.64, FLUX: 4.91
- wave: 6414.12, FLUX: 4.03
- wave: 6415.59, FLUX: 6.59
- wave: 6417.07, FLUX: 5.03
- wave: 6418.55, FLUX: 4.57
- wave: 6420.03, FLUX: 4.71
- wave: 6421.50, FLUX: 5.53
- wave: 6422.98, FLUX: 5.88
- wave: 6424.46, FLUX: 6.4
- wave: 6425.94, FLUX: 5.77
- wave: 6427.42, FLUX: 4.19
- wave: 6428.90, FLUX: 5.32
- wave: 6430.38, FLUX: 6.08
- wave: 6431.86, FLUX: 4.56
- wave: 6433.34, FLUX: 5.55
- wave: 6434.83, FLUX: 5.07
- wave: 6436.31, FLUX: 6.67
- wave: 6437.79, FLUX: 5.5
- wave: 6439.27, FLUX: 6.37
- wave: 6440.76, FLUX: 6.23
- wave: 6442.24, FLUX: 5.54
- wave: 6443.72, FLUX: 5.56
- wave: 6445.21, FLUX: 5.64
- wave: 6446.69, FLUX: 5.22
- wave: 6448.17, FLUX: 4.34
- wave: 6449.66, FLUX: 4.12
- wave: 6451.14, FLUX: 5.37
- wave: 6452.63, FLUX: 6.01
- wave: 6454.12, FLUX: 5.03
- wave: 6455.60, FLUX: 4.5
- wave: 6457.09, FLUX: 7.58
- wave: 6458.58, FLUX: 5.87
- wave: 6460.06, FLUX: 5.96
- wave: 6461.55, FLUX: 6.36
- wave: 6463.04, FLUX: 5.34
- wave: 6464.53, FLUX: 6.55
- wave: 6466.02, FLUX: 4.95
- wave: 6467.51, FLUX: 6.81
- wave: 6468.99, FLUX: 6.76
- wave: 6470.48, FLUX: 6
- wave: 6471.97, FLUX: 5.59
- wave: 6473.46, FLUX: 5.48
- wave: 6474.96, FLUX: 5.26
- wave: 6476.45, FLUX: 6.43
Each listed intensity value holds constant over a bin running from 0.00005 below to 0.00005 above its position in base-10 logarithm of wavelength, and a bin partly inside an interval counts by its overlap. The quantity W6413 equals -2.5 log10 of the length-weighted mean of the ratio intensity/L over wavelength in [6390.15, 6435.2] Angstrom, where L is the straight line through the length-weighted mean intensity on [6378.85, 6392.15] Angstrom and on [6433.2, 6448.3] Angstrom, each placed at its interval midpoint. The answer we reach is -0.059 mag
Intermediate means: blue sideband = 5.25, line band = 5.75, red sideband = 5.66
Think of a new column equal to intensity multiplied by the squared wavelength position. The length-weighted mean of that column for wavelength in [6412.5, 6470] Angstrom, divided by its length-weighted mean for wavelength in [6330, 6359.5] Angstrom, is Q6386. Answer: 1.05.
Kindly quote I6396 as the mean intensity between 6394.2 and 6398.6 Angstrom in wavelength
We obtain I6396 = 6.98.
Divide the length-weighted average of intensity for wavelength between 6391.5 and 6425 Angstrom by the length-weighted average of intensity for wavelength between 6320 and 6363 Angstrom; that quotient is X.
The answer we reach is 1.07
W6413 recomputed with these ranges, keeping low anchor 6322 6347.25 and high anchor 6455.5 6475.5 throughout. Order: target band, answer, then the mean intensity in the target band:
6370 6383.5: 0.09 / 5.28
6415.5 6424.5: 0.09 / 5.39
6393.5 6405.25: -0.11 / 6.43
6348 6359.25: 0.04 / 5.43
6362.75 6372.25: 0.07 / 5.36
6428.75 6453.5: 0.08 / 5.48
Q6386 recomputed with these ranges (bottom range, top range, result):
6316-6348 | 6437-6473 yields 1.04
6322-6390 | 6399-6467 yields 1.06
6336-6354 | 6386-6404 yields 1.16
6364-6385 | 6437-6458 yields 1.08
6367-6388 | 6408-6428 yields 1.00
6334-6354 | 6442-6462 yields 1.06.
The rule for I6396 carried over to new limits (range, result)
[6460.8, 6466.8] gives 5.8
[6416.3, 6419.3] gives 4.81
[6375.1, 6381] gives 5.48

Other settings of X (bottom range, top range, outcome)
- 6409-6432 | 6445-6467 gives 1.04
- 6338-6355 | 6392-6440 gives 1.09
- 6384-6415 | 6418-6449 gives 0.91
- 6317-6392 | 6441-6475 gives 1.03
